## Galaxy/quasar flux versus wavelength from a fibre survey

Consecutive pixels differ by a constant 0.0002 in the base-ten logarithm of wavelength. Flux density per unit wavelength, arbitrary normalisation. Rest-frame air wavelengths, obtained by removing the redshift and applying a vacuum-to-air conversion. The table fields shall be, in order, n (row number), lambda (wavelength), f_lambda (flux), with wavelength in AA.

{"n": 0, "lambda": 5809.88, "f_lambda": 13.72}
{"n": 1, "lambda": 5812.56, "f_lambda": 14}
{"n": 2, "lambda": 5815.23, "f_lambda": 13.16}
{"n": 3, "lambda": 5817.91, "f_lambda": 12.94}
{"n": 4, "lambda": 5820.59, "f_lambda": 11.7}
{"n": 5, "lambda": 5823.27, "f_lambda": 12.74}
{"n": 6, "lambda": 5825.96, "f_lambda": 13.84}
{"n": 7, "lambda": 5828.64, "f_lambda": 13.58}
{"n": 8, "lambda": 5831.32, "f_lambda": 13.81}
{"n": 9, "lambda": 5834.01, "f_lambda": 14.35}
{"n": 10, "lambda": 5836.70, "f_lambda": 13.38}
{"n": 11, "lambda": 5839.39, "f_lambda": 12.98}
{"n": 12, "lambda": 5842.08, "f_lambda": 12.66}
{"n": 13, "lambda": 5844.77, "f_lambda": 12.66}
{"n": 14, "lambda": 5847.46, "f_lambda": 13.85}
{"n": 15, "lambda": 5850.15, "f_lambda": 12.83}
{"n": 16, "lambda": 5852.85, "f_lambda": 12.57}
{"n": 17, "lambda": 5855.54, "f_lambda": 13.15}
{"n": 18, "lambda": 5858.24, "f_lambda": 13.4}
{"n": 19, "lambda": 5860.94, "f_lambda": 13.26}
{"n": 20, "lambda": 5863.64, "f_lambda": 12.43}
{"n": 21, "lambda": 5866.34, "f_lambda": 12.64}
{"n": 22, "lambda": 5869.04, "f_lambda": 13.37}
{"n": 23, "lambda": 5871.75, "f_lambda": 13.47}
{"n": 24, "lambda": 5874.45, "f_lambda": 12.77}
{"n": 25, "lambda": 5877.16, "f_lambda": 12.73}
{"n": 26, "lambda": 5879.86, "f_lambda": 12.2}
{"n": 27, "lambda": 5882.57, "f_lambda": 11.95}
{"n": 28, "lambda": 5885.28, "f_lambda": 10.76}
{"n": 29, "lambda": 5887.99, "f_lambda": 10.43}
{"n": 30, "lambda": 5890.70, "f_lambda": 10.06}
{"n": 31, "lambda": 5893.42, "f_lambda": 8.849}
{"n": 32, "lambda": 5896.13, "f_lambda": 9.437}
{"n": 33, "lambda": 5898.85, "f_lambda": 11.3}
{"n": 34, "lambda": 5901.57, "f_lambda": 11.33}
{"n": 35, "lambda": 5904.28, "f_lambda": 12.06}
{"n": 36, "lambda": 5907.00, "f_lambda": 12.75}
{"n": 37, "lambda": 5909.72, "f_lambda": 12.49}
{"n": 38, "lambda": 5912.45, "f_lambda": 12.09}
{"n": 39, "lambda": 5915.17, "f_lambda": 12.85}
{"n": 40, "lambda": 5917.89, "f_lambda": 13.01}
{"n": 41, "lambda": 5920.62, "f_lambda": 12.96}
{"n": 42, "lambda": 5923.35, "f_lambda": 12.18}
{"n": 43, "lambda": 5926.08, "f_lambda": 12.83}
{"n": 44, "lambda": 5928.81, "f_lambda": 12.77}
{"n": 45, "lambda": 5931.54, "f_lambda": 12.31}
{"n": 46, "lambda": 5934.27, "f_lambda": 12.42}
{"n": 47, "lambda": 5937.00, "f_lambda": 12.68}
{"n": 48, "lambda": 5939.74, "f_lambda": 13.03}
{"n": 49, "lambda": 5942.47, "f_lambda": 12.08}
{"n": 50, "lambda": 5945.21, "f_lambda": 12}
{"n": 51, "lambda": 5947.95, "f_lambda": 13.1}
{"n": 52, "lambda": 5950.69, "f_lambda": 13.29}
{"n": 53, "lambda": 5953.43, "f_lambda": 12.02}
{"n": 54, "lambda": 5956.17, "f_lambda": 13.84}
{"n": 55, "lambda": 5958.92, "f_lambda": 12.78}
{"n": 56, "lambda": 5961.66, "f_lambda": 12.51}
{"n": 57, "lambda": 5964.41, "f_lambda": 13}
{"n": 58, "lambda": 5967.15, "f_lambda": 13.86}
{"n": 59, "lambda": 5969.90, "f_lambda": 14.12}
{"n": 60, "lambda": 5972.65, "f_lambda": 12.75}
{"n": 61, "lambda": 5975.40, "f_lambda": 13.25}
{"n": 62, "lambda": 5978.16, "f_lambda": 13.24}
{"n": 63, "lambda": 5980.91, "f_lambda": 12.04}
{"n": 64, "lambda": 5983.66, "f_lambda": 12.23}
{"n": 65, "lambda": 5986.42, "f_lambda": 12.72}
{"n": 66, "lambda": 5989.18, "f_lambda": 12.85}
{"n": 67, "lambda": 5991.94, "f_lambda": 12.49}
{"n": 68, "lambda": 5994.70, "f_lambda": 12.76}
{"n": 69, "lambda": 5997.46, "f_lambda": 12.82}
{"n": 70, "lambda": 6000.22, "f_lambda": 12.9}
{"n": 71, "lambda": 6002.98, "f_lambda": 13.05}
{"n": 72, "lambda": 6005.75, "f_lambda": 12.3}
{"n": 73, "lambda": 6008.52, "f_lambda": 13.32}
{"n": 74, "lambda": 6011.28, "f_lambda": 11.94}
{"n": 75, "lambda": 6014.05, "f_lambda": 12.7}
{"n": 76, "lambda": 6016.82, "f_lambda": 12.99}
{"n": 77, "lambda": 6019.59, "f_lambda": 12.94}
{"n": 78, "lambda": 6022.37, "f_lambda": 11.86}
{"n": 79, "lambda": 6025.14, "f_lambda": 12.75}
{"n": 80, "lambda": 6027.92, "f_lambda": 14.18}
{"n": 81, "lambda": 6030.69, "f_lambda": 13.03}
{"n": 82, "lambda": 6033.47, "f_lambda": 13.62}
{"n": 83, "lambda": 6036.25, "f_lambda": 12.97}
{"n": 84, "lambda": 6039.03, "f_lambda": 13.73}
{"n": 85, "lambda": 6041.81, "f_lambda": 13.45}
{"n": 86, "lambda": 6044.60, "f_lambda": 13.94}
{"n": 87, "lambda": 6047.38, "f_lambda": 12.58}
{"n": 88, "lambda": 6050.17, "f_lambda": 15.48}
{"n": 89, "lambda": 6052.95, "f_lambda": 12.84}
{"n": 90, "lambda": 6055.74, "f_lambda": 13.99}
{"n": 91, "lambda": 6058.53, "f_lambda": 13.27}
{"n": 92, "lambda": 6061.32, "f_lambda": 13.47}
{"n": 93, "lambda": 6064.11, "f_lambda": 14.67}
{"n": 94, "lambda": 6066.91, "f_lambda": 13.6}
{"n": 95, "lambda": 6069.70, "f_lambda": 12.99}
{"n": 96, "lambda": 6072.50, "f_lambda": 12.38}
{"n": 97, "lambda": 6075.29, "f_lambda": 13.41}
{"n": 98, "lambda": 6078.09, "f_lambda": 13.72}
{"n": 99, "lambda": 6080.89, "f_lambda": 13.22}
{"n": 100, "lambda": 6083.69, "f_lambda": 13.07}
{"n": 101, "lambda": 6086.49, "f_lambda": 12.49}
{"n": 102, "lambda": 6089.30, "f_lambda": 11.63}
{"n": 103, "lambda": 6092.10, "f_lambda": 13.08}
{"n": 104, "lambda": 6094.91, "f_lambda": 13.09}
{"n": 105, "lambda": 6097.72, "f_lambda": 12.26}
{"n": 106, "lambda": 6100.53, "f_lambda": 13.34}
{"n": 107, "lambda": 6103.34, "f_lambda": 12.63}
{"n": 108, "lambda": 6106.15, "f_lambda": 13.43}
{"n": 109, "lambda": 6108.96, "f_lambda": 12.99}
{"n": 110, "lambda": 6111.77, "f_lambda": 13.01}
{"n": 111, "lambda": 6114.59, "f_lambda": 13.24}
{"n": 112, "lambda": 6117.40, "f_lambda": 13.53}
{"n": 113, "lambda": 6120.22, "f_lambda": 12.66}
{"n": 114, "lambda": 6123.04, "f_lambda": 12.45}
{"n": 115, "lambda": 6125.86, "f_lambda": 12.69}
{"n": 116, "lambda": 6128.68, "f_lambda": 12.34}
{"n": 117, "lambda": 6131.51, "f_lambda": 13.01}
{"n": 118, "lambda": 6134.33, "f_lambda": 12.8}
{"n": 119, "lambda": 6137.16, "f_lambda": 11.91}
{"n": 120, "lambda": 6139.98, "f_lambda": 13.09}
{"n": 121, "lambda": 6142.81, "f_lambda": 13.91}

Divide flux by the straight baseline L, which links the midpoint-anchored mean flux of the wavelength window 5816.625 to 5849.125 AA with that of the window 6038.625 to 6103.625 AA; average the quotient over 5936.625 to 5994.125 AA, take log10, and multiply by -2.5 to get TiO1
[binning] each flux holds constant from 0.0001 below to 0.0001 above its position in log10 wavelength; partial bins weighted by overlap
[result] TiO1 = 0.032 mag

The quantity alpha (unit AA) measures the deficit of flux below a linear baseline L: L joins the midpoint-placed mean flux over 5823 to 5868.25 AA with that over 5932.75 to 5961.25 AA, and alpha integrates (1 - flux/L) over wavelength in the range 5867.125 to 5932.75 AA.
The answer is 4.9 AA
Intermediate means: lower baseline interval 13.2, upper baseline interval 12.7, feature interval 12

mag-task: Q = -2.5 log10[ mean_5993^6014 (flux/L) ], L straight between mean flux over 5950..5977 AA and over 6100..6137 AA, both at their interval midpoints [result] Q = 0.029 mag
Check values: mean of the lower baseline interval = 13.1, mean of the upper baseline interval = 12.9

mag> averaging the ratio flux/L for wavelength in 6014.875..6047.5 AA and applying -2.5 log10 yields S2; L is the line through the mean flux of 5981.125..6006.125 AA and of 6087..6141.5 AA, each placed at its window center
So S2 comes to -0.04 mag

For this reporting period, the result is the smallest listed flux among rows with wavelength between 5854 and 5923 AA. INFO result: 8.849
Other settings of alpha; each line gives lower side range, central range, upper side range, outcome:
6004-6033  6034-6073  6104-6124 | -2.0 AA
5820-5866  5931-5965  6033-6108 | 1.3 AA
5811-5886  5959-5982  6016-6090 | 0.1 AA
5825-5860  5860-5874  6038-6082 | 0.3 AA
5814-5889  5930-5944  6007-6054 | 0.6 AA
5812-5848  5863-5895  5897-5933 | 2.4 AA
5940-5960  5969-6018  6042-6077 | 1.0 AA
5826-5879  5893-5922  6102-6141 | 2.8 AA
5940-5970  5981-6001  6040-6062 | 0.8 AA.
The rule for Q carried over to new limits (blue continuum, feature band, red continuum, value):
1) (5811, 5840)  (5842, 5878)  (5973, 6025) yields 0.017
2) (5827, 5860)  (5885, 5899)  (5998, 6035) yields 0.300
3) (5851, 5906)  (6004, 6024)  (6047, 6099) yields 0.021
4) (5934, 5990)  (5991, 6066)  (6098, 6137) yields -0.027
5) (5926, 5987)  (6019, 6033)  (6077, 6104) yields -0.013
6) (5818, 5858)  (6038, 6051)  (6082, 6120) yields -0.066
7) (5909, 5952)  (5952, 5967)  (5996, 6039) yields -0.016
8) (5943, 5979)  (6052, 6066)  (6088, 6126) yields -0.061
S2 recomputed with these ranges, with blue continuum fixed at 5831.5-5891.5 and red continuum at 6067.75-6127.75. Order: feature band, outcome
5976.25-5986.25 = 0.020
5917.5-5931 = 0.004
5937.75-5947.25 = 0.028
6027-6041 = -0.052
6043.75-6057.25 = -0.072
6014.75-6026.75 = 0.016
